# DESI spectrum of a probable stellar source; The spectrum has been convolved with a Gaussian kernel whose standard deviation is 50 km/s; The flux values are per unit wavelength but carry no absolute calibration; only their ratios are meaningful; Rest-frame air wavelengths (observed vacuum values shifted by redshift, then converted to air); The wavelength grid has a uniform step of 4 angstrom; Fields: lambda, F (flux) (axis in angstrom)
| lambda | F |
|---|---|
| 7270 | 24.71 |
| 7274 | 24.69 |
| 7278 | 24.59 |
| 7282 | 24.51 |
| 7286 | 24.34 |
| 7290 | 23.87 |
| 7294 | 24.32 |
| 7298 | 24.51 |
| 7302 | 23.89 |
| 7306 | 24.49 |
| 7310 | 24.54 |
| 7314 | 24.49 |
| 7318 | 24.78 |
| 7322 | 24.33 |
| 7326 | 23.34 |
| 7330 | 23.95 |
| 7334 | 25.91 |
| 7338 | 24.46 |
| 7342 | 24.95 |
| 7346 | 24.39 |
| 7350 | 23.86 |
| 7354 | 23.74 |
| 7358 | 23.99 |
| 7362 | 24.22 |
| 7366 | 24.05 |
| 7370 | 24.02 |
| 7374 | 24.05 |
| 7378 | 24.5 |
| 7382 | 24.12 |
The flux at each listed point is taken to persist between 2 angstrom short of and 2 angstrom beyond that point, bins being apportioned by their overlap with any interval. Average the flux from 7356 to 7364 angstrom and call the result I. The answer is 24.1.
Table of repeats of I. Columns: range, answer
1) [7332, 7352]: 24.7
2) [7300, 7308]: 24.2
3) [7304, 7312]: 24.5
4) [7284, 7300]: 24.3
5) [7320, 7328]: 23.8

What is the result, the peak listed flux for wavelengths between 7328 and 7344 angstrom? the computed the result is 25.91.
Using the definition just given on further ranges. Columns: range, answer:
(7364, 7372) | 24.05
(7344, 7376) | 24.39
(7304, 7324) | 24.78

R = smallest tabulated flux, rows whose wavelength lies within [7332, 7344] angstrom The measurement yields 24.46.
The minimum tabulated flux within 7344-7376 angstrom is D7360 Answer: 23.74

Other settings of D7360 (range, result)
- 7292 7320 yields 23.89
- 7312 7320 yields 24.49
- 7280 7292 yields 23.87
